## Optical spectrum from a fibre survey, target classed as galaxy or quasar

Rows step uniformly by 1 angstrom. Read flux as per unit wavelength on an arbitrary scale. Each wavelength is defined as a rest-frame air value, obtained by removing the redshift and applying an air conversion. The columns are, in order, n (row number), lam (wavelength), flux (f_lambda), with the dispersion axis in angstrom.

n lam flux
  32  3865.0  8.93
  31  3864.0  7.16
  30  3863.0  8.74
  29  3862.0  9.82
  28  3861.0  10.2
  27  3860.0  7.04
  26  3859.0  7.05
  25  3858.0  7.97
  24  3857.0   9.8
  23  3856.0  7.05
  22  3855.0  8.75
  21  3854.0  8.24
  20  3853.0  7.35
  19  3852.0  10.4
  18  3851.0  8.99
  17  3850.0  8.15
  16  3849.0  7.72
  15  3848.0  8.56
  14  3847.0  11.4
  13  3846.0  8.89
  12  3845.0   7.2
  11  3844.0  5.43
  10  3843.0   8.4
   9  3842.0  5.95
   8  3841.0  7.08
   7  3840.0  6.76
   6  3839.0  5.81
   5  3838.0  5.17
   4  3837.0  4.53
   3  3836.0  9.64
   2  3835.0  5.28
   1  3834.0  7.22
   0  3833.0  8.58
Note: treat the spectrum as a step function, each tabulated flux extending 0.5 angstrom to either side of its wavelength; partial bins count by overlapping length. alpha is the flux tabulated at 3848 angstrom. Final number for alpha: 8.56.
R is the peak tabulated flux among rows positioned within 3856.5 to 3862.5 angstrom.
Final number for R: 10.2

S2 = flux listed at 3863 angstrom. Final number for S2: 8.74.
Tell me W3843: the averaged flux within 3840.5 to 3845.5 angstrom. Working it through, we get 6.81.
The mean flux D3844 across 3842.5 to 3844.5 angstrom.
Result 6.92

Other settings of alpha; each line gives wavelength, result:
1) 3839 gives 5.81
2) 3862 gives 9.82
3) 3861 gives 10.2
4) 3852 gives 10.4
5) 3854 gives 8.24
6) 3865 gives 8.93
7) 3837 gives 4.53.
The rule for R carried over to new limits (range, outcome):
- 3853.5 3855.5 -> 8.75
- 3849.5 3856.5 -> 10.4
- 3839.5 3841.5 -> 7.08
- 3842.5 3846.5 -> 8.89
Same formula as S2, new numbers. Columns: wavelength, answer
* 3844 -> 5.43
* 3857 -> 9.8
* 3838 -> 5.17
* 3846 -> 8.89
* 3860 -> 7.04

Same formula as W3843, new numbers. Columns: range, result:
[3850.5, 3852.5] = 9.7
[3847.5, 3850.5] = 8.14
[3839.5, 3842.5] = 6.6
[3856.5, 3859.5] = 8.27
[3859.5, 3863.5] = 8.95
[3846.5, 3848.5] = 9.98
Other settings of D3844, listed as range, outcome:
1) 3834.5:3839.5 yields 6.09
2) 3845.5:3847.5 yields 10.1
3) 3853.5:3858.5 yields 8.36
